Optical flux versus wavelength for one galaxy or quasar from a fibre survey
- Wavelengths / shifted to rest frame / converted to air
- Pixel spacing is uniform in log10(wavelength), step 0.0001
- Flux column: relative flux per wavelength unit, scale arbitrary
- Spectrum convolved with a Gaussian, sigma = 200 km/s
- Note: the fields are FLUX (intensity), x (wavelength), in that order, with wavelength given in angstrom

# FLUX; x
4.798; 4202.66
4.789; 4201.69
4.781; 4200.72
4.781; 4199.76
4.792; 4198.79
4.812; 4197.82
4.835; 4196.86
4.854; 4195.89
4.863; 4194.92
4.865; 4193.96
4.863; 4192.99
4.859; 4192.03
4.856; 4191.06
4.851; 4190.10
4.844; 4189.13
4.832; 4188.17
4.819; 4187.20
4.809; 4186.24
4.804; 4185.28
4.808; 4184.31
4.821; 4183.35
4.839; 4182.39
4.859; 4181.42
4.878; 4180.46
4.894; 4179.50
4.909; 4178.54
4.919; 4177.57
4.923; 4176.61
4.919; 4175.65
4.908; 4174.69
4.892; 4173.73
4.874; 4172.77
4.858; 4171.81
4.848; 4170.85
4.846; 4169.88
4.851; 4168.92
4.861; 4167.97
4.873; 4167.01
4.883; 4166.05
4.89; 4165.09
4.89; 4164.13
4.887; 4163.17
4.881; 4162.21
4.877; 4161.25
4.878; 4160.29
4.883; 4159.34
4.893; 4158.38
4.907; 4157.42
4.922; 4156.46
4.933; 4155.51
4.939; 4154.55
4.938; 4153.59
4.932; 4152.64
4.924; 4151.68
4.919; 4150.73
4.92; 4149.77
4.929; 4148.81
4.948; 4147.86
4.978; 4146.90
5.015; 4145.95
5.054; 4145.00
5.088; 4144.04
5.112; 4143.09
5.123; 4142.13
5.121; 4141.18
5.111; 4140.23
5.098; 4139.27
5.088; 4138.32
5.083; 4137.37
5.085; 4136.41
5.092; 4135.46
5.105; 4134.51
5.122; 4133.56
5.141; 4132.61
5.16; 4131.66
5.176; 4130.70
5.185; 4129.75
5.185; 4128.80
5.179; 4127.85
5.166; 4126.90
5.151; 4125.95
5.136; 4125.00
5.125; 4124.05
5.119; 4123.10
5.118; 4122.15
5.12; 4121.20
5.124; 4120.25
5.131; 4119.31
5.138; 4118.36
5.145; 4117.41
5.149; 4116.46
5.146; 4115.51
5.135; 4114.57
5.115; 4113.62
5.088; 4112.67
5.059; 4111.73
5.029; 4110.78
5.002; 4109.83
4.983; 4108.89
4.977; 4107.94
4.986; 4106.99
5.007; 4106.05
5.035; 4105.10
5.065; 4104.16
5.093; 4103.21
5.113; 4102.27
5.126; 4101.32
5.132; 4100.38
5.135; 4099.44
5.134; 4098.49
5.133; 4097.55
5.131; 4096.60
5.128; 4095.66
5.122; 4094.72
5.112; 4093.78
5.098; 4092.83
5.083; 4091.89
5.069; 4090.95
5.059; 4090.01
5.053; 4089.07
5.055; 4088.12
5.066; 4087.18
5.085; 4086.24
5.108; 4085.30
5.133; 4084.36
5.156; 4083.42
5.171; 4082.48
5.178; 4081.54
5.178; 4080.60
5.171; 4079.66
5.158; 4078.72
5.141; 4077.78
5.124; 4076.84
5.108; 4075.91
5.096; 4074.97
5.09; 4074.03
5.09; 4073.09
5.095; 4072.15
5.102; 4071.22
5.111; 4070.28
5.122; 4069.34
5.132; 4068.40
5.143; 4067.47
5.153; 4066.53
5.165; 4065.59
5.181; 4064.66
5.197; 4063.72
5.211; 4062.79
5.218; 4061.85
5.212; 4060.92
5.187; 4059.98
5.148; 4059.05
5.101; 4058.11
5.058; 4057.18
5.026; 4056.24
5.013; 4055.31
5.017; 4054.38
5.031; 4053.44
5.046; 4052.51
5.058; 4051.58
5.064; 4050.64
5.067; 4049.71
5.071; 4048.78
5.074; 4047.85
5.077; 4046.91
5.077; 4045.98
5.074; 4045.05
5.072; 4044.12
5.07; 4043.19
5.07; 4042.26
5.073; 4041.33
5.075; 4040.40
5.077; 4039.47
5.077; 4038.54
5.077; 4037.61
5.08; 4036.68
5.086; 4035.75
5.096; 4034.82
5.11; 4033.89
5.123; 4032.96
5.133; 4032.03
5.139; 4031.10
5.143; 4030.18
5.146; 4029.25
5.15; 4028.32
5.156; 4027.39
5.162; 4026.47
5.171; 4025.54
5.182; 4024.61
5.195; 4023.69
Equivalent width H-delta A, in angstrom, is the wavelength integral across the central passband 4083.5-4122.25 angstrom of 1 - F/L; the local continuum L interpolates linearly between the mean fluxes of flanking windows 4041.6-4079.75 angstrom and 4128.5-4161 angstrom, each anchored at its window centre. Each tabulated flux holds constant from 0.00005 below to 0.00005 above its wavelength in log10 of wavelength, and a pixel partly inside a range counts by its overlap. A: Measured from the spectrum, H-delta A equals -0.2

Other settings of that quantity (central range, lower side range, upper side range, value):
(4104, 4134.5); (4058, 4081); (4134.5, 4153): -0.21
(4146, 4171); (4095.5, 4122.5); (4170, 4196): 0.17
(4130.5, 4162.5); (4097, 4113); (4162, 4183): -0.38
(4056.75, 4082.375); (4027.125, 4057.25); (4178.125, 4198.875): -0.54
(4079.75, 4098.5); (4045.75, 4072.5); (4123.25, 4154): -0.06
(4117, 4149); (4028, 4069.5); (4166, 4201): -1.04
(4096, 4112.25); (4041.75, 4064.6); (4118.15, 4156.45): 0.05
